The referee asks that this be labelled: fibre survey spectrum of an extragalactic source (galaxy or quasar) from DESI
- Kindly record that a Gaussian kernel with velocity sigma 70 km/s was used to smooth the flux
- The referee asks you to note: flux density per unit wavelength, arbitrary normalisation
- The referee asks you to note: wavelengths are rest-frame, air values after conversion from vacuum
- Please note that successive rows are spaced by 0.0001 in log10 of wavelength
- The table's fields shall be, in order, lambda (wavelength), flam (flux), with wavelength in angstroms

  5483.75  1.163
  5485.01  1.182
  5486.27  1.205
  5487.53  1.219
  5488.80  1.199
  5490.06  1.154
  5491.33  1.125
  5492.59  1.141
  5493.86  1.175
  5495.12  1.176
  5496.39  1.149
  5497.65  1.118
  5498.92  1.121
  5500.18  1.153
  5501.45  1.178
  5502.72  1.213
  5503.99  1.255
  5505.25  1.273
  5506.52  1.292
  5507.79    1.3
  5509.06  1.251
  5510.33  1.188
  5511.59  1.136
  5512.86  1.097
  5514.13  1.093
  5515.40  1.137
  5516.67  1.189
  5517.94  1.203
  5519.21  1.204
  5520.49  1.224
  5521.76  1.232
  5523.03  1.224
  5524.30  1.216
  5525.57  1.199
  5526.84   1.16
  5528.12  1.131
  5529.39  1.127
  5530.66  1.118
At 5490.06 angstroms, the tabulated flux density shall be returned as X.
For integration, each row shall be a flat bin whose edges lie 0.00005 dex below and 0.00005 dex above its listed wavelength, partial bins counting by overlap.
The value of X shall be 1.154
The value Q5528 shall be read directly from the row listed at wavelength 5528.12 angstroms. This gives 1.131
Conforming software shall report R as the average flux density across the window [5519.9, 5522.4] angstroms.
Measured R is 1.23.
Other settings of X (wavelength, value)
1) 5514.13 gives 1.093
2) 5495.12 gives 1.176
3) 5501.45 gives 1.178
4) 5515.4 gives 1.137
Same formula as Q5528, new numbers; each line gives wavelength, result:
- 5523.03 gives 1.224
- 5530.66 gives 1.118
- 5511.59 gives 1.136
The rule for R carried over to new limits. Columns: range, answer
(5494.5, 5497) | 1.16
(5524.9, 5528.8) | 1.16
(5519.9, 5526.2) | 1.22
